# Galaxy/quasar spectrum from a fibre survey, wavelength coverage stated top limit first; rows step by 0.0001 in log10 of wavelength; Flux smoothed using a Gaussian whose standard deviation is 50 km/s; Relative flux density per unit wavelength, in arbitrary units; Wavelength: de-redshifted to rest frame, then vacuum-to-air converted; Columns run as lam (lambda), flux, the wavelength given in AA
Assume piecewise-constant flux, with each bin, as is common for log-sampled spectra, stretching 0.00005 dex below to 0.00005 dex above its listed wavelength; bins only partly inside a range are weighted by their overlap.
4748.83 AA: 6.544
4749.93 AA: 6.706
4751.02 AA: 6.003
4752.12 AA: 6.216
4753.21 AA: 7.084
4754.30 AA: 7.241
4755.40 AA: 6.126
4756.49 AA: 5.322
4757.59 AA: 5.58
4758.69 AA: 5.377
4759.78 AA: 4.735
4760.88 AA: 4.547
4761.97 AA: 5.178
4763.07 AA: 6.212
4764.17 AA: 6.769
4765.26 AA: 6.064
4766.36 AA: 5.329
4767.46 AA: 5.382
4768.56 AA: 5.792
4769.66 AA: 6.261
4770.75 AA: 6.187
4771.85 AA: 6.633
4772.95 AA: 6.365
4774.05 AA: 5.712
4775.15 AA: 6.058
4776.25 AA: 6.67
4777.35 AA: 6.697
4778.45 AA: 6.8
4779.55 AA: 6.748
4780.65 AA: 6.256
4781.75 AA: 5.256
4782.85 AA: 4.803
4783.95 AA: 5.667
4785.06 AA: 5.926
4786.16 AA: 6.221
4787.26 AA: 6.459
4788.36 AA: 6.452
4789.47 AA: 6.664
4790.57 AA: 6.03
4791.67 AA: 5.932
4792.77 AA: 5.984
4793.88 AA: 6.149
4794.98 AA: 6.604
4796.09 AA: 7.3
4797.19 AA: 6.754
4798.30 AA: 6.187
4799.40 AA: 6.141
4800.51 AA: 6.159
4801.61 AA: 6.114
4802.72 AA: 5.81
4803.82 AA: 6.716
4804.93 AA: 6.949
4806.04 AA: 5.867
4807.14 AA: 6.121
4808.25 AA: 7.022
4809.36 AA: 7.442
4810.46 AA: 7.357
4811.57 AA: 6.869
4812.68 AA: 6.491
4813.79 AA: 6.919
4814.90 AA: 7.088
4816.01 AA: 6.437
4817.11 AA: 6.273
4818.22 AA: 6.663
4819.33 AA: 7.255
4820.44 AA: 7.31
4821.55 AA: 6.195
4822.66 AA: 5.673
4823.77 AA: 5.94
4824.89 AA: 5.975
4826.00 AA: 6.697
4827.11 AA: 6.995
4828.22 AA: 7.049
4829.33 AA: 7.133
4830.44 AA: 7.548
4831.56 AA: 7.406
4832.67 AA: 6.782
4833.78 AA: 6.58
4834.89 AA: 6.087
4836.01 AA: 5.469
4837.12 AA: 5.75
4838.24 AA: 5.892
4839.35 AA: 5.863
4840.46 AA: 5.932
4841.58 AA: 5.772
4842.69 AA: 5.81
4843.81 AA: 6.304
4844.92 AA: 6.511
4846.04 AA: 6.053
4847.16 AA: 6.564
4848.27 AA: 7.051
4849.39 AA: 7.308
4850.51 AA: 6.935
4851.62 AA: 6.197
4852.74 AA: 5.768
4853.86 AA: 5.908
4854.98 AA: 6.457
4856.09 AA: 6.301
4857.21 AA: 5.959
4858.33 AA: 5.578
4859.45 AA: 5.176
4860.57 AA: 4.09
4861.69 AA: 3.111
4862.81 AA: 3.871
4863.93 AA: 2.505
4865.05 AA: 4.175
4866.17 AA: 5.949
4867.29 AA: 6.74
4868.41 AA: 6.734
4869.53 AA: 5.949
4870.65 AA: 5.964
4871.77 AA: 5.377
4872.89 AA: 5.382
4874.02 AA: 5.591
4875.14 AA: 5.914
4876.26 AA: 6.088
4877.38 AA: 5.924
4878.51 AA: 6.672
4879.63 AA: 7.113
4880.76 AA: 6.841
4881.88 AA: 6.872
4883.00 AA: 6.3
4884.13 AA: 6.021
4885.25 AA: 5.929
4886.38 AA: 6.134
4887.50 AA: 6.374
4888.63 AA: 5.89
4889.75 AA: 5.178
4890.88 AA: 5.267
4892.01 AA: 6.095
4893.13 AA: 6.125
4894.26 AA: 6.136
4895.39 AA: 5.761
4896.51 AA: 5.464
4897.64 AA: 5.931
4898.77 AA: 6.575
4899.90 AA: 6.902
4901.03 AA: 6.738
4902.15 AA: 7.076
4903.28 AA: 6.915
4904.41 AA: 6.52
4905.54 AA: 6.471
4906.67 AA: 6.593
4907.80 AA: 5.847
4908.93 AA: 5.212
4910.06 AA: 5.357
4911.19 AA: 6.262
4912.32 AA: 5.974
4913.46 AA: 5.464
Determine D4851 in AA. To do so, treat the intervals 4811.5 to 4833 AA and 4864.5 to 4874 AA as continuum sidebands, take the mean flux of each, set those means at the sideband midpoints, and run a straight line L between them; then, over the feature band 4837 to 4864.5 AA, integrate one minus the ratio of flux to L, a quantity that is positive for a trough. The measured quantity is 2.06 AA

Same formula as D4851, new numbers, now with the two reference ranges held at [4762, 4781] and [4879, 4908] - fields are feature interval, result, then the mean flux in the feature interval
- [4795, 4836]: -2.6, 6.63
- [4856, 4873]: 3.0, 5.14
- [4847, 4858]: -0.3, 6.42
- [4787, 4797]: -0.3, 6.41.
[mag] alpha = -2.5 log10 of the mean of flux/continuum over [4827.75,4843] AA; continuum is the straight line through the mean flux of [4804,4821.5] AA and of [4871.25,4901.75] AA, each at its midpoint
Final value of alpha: 0.04 mag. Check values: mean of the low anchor 6.79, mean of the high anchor 6.1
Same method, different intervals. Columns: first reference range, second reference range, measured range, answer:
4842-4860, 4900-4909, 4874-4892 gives 0.04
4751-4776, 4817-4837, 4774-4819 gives -0.02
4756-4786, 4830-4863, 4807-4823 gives -0.14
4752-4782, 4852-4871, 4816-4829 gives -0.17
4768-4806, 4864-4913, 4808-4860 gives -0.05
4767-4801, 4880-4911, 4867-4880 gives 0.02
